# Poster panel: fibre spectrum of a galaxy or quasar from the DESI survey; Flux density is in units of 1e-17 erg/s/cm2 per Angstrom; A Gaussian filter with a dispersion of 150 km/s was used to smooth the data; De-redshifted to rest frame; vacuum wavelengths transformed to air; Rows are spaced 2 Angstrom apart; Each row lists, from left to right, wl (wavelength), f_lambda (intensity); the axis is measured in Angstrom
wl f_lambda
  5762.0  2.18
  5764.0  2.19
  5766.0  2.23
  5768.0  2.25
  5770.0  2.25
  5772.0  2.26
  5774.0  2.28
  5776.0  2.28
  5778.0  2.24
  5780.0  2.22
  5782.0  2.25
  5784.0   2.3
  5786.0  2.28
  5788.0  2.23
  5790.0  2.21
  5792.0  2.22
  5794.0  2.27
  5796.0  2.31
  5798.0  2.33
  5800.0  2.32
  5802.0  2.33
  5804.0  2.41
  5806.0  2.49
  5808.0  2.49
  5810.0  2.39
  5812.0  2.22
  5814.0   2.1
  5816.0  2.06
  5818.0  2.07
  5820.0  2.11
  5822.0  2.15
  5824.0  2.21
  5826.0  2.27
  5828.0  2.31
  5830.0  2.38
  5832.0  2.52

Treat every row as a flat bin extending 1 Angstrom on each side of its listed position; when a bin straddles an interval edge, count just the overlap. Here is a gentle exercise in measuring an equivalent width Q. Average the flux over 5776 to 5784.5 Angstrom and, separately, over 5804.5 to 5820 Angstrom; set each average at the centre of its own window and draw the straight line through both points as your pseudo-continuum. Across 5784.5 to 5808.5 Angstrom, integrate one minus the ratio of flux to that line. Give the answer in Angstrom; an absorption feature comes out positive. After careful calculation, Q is -0.7 Angstrom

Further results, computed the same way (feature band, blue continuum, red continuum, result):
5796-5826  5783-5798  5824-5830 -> 0.2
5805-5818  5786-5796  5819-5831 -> -0.2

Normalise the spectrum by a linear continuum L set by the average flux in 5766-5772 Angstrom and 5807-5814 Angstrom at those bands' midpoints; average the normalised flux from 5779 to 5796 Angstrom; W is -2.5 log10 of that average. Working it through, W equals 0.02 mag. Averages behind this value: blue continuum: 2.25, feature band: 2.25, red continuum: 2.33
